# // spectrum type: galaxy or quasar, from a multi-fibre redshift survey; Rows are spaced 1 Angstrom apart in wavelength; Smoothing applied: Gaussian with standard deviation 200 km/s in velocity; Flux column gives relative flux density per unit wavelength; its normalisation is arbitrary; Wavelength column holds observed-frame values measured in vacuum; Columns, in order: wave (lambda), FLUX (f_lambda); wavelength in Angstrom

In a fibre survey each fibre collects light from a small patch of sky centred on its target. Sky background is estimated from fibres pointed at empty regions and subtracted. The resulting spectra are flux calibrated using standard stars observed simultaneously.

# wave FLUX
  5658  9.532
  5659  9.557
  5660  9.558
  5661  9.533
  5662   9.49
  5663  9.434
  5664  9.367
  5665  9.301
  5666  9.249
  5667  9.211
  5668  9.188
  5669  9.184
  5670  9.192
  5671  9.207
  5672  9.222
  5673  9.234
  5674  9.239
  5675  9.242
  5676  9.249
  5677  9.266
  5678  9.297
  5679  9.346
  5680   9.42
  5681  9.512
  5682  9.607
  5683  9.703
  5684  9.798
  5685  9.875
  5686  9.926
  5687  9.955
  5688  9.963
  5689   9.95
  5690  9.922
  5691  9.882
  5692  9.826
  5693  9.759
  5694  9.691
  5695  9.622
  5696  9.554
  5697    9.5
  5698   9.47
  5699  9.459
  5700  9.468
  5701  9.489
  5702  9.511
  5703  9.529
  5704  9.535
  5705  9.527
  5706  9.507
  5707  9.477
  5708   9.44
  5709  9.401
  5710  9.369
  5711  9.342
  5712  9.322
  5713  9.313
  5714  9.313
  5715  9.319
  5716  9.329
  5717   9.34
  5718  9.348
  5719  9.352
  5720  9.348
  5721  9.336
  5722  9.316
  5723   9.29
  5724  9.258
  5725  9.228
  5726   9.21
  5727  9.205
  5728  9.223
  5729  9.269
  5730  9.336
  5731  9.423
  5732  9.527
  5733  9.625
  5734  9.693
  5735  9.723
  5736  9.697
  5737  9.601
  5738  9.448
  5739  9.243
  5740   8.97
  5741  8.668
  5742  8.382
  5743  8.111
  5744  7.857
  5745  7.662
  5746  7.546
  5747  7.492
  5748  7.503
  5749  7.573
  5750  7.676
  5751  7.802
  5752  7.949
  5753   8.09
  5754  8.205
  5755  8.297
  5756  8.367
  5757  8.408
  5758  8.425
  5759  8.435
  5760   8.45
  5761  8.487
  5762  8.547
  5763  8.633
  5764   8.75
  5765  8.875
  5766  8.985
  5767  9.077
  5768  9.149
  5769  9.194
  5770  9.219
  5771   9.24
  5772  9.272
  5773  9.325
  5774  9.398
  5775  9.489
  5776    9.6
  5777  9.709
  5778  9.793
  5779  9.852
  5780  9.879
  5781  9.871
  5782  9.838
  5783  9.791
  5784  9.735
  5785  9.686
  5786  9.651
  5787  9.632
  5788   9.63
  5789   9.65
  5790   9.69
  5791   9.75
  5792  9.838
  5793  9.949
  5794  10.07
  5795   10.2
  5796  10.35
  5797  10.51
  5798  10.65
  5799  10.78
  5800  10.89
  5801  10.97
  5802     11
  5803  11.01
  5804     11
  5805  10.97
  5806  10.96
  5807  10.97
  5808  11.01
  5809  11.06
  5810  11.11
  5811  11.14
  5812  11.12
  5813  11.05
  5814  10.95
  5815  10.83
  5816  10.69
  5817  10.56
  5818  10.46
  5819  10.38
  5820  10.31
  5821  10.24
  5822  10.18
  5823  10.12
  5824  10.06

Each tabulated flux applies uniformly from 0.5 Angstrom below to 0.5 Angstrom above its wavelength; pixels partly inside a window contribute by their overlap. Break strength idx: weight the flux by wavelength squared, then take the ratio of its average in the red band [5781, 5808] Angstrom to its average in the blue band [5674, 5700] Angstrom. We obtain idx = 1.11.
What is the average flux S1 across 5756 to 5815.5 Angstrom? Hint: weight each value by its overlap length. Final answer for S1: 9.88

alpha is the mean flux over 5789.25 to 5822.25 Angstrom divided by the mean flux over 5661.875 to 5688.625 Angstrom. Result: 1.13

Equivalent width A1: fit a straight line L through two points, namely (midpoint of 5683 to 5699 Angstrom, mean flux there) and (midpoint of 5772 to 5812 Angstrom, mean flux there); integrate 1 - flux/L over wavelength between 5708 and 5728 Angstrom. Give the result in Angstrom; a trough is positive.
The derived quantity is 1.2 Angstrom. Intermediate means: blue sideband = 9.77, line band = 9.31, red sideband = 10.2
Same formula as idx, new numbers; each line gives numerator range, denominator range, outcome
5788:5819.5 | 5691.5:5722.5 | 1.16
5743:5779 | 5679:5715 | 0.92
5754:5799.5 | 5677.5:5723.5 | 1.01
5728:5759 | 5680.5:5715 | 0.91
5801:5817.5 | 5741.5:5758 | 1.41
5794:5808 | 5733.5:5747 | 1.26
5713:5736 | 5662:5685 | 1.02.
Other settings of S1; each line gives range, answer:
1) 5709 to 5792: 9.06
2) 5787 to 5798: 9.98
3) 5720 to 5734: 9.34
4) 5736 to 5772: 8.49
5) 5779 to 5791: 9.74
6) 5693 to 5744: 9.34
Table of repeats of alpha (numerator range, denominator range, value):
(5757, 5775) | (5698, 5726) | 0.95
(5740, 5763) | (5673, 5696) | 0.84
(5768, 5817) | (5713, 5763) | 1.16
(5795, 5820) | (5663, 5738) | 1.14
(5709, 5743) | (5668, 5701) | 0.97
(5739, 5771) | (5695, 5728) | 0.89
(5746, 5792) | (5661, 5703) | 0.94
